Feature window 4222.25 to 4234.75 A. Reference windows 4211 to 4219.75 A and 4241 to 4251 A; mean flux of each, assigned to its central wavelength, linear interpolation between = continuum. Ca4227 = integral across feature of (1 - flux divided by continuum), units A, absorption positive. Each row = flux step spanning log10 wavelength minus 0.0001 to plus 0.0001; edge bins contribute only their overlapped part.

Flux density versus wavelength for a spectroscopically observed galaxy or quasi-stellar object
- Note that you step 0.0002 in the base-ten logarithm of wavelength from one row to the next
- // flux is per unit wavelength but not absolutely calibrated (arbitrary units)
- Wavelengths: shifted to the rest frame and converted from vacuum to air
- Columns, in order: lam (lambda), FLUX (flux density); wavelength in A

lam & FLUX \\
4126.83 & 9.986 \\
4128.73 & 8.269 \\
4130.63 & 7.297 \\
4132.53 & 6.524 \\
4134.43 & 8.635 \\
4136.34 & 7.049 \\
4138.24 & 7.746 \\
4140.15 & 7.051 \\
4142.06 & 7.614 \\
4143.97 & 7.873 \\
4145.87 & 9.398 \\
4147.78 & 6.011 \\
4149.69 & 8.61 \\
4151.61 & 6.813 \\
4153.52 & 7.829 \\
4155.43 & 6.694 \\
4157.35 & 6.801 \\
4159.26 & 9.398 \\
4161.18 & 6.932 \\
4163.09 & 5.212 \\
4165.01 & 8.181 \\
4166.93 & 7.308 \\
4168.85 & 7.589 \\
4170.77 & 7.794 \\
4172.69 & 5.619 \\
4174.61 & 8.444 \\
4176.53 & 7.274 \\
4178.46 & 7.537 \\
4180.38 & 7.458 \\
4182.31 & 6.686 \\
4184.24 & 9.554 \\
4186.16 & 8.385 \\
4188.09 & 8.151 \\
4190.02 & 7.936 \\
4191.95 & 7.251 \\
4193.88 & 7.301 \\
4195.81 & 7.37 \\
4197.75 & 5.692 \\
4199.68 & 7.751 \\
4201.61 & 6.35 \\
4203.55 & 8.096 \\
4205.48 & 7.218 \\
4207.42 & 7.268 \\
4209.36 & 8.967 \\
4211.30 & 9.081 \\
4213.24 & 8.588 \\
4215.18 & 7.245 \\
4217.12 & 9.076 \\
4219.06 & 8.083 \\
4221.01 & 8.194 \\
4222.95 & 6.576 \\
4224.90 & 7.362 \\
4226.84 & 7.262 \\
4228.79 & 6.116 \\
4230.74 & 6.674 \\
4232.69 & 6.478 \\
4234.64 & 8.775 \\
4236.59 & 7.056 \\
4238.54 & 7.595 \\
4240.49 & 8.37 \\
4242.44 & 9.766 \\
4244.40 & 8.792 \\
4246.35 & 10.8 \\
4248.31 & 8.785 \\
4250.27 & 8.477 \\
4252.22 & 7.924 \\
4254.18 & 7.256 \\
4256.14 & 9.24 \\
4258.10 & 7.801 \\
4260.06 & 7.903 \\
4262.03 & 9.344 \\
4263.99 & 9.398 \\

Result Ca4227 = 2.6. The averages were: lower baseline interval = 8.38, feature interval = 6.92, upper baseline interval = 9.3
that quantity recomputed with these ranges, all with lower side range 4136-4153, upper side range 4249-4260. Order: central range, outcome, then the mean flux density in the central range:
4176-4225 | 1.0 A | 7.72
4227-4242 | 1.2 A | 7.38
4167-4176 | 0.4 A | 7.36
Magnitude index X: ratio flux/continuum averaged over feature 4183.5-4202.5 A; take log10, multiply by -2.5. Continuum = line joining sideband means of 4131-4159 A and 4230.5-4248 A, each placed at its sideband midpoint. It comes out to 0.05 mag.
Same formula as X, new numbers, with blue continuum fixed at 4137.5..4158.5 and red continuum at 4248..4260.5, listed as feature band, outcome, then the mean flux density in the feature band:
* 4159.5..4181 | 0.05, 7.28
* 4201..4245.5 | 0.03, 7.8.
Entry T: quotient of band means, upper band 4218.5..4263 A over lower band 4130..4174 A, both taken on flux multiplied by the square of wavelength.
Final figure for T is 1.1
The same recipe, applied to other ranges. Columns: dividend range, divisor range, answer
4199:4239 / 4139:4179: 1.05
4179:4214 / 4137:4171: 1.05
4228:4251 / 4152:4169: 1.16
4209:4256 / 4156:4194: 1.10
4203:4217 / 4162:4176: 1.16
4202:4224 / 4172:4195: 1.06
